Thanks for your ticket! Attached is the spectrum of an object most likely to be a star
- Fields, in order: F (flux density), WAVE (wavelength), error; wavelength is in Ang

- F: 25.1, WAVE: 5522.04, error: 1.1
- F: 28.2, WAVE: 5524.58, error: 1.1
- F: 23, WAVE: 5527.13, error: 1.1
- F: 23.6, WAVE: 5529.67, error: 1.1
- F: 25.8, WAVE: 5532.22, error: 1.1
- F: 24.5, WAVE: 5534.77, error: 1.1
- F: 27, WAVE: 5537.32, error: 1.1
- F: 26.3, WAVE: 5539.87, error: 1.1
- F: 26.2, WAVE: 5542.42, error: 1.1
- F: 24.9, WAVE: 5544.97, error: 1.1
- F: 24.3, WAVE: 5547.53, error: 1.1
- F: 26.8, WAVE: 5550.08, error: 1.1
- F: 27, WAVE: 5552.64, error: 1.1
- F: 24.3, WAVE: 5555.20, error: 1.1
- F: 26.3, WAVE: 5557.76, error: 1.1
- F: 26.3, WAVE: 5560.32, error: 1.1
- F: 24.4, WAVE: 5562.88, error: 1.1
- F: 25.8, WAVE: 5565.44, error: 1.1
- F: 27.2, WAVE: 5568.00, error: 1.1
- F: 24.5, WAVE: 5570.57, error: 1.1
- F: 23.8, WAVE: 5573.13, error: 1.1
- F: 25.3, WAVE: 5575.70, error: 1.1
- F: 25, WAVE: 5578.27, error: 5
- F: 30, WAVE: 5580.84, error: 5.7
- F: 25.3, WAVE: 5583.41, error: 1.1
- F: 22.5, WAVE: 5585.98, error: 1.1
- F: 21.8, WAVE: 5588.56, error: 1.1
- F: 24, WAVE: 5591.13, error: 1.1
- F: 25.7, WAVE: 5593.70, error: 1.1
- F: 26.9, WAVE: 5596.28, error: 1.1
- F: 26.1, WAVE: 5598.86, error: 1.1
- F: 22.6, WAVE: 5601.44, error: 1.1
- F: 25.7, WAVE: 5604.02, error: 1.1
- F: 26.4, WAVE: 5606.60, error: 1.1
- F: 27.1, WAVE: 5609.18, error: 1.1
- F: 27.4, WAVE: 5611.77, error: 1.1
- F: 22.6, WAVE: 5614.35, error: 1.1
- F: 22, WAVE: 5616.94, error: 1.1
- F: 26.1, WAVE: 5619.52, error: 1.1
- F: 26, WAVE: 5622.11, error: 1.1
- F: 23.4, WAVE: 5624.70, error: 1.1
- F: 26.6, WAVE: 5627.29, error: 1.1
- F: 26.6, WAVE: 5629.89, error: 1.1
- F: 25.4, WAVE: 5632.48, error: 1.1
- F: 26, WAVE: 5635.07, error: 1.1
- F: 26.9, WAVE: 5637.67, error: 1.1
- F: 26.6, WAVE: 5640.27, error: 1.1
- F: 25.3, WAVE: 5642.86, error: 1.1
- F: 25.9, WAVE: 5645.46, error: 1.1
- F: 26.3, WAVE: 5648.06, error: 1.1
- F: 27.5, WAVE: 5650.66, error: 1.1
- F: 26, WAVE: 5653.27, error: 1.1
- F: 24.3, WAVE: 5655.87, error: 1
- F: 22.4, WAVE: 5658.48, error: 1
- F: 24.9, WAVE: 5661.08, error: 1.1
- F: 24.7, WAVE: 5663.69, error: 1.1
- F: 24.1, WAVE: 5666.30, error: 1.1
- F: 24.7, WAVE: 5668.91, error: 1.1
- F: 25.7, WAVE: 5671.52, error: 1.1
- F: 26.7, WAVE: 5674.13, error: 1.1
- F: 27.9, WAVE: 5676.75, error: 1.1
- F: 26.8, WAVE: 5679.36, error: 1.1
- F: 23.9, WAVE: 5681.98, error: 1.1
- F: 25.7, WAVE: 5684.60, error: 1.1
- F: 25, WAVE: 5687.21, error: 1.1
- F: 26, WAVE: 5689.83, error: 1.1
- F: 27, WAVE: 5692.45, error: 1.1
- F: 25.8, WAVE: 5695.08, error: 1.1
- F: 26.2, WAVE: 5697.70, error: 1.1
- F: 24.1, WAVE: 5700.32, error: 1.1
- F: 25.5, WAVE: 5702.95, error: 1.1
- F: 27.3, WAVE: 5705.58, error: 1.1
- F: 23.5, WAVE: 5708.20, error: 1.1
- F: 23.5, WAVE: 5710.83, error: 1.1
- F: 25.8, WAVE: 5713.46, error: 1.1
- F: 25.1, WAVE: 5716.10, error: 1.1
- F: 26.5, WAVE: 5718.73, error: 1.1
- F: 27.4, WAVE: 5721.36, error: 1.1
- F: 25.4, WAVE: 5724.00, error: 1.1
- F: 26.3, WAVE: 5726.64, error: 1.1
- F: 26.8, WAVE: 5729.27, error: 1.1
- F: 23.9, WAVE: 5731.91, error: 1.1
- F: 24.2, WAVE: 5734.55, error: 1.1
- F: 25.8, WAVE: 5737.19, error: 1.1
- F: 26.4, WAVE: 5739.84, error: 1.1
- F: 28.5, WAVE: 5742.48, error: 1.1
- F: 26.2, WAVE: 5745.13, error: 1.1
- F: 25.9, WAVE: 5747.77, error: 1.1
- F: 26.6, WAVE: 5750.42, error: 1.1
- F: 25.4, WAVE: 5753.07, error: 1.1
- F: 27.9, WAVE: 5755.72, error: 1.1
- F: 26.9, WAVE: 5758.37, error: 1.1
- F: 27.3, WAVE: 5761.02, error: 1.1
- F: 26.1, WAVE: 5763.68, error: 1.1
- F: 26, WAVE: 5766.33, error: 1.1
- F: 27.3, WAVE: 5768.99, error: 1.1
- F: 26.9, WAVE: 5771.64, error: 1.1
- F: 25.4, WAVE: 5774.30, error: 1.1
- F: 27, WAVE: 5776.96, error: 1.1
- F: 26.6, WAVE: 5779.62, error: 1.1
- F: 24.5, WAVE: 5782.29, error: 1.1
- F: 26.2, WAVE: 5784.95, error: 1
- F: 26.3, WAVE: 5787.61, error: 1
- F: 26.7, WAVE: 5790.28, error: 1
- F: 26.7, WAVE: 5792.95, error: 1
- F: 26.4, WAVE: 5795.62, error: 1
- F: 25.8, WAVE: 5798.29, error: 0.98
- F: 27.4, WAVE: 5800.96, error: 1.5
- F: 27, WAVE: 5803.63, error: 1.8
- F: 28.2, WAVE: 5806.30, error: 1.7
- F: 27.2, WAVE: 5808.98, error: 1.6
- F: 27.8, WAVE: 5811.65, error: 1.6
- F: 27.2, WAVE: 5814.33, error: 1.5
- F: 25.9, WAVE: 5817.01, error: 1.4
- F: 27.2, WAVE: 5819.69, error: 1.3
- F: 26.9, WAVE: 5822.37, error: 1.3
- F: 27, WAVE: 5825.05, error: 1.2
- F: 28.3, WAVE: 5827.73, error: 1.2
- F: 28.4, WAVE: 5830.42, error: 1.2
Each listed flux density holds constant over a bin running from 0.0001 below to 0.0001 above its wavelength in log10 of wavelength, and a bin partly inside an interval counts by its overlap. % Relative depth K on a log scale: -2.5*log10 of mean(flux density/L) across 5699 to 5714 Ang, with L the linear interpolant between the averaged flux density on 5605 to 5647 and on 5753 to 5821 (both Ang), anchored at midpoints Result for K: 0.05 mag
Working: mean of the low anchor 25.7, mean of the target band 24.9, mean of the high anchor 26.7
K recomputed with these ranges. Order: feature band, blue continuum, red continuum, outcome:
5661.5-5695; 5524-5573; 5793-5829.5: 0.027 mag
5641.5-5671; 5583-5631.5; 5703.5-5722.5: 0.006 mag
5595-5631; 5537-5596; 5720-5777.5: 0.012 mag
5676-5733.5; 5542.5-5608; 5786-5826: 0.023 mag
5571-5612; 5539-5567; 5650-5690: 0.013 mag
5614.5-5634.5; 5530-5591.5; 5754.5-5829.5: 0.031 mag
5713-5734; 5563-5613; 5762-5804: 0.010 mag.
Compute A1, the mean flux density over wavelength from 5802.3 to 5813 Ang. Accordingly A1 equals 27.6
